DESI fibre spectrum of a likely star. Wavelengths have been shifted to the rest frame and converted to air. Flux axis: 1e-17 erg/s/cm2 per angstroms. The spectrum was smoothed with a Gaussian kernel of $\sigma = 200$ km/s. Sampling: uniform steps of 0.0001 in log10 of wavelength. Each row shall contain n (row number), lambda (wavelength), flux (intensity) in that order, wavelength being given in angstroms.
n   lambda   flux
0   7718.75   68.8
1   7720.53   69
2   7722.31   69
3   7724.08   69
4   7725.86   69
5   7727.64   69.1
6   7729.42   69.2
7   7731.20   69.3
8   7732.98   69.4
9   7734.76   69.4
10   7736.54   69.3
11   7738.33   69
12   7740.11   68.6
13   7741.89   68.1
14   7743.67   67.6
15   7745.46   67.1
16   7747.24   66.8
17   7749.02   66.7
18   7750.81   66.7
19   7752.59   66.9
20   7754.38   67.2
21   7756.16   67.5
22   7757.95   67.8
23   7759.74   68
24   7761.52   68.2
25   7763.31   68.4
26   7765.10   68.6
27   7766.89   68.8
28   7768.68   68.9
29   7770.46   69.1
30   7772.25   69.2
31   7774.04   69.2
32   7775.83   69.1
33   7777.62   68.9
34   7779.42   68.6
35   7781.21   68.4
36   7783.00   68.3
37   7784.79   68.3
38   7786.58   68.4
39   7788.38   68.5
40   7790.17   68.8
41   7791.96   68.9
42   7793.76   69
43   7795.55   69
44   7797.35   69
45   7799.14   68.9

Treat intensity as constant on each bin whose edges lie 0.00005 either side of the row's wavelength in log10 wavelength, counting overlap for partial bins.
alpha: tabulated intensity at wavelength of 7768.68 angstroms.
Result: 68.9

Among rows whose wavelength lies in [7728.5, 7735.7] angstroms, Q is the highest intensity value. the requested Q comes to 69.4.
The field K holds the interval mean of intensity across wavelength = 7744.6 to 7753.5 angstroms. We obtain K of 66.9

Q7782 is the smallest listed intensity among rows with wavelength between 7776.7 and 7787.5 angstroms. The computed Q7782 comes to 68.3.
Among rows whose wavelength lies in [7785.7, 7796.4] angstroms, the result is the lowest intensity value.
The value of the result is 68.4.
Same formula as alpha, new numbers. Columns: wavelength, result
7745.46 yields 67.1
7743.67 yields 67.6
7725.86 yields 69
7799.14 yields 68.9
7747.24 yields 66.8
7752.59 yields 66.9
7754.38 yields 67.2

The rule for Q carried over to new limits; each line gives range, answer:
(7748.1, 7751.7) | 66.7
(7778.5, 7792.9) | 68.9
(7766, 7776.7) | 69.2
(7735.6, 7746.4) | 69.3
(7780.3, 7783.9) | 68.4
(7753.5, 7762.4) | 68.2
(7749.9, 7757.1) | 67.5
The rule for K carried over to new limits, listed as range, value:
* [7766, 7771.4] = 69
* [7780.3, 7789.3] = 68.4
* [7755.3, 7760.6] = 67.7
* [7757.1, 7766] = 68.2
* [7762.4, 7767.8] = 68.5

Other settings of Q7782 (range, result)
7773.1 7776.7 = 69.1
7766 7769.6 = 68.8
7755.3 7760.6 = 67.5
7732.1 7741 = 68.6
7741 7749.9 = 66.7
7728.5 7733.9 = 69.2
